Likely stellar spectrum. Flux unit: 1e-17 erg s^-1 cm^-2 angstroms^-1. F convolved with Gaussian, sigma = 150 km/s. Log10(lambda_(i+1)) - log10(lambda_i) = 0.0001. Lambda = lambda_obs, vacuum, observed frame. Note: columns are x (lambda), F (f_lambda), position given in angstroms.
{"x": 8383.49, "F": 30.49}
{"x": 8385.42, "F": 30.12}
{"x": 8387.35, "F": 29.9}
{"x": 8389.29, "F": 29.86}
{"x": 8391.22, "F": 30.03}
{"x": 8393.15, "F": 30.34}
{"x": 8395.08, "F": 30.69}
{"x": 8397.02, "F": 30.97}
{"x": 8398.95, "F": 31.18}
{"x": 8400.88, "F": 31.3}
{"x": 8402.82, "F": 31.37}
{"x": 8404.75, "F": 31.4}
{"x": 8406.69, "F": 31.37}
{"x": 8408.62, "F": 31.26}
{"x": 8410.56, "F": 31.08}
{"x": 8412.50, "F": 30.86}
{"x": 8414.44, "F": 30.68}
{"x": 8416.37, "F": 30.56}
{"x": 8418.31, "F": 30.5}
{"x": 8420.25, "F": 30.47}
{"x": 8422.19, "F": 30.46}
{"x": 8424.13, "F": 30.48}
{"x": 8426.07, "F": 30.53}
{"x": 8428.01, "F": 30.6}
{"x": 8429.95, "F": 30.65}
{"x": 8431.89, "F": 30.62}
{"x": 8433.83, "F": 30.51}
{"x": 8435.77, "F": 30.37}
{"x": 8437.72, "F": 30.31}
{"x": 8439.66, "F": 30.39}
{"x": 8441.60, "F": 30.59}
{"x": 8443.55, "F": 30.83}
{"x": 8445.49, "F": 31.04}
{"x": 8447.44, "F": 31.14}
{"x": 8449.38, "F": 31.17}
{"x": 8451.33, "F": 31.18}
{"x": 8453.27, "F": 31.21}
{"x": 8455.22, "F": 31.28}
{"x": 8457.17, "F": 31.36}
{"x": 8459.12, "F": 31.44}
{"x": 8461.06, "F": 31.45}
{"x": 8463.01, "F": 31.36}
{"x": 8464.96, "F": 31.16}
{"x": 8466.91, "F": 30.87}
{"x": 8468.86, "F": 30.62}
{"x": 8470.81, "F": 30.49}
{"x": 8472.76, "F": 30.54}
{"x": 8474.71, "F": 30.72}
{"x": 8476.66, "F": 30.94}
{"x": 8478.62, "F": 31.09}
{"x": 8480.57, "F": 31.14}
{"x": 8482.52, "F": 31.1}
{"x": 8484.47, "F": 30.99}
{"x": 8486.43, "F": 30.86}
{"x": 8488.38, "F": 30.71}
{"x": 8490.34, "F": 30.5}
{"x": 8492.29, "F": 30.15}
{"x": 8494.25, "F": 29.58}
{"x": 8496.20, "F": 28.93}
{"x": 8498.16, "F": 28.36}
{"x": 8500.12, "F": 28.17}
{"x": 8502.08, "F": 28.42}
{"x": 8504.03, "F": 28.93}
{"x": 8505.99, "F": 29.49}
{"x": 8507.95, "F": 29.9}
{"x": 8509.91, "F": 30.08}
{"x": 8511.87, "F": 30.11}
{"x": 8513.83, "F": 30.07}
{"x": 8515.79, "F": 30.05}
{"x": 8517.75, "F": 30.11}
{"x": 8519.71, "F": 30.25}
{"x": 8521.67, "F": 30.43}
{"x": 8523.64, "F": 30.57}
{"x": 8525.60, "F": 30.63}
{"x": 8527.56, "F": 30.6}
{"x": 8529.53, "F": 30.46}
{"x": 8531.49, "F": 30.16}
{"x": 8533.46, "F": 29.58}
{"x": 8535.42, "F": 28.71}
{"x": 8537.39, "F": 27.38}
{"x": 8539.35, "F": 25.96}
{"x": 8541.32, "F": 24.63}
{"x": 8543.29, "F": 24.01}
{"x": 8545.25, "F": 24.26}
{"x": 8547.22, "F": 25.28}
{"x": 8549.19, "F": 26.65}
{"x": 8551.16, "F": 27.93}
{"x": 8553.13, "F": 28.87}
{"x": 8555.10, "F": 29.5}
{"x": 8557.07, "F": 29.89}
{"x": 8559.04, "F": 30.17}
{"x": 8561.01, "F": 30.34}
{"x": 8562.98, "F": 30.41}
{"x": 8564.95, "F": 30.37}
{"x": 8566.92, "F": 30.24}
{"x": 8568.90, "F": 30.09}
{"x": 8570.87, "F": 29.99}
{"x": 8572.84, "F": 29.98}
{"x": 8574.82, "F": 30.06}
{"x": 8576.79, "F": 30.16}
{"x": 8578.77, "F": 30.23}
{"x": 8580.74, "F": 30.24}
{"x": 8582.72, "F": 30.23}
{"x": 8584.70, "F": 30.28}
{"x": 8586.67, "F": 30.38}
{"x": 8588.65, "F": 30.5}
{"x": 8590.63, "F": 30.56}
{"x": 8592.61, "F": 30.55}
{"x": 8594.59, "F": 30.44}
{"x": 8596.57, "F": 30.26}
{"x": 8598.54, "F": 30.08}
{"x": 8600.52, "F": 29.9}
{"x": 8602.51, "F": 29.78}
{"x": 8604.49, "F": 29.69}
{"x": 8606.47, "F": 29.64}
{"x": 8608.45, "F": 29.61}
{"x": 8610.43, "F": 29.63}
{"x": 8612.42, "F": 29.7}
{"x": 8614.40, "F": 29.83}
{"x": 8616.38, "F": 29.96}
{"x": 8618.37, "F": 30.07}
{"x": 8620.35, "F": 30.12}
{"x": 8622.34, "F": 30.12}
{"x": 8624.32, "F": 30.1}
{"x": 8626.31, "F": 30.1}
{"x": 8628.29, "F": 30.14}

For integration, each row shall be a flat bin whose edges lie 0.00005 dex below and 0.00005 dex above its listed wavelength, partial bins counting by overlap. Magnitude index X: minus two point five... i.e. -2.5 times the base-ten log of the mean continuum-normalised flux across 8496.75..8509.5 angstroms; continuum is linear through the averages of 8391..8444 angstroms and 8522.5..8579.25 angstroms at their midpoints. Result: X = 0.02 mag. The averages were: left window 30.7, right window 28.9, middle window 28.9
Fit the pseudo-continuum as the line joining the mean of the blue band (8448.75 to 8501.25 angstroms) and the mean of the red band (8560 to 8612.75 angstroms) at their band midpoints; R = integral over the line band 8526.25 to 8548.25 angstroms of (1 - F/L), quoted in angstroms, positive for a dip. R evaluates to 2.1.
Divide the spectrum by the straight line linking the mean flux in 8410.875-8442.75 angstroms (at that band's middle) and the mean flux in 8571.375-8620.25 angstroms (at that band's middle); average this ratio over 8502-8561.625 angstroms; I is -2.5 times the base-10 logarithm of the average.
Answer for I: 0.053 mag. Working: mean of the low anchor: 30.5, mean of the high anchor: 30.1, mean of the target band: 28.8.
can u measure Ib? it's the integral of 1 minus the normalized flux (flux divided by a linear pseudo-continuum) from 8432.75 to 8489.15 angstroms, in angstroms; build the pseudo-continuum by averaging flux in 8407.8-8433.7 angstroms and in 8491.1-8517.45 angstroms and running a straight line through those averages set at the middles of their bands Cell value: -1.6 angstroms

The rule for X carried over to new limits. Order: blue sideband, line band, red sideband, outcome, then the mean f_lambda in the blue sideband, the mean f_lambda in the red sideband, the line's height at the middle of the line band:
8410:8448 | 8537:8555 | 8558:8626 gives 0.155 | 30.6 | 30.1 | 30.3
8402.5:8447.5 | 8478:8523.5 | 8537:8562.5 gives -0.048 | 30.7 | 27.4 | 28.7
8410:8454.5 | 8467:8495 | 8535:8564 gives -0.046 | 30.7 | 27.6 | 29.4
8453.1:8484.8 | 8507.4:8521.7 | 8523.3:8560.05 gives -0.033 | 31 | 28.1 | 29.2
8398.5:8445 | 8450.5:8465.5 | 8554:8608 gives -0.024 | 30.8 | 30.1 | 30.6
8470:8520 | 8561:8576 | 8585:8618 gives -0.005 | 30.1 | 30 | 30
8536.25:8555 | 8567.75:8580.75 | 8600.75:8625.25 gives -0.086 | 26.3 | 29.9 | 27.8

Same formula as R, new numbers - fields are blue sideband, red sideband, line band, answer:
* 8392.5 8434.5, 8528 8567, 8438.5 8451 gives -0.3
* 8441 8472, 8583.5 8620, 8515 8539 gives 0.6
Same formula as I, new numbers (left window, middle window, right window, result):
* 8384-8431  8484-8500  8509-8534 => 0.018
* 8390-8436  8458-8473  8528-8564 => -0.047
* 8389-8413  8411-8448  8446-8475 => 0.014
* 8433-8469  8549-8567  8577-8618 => 0.028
